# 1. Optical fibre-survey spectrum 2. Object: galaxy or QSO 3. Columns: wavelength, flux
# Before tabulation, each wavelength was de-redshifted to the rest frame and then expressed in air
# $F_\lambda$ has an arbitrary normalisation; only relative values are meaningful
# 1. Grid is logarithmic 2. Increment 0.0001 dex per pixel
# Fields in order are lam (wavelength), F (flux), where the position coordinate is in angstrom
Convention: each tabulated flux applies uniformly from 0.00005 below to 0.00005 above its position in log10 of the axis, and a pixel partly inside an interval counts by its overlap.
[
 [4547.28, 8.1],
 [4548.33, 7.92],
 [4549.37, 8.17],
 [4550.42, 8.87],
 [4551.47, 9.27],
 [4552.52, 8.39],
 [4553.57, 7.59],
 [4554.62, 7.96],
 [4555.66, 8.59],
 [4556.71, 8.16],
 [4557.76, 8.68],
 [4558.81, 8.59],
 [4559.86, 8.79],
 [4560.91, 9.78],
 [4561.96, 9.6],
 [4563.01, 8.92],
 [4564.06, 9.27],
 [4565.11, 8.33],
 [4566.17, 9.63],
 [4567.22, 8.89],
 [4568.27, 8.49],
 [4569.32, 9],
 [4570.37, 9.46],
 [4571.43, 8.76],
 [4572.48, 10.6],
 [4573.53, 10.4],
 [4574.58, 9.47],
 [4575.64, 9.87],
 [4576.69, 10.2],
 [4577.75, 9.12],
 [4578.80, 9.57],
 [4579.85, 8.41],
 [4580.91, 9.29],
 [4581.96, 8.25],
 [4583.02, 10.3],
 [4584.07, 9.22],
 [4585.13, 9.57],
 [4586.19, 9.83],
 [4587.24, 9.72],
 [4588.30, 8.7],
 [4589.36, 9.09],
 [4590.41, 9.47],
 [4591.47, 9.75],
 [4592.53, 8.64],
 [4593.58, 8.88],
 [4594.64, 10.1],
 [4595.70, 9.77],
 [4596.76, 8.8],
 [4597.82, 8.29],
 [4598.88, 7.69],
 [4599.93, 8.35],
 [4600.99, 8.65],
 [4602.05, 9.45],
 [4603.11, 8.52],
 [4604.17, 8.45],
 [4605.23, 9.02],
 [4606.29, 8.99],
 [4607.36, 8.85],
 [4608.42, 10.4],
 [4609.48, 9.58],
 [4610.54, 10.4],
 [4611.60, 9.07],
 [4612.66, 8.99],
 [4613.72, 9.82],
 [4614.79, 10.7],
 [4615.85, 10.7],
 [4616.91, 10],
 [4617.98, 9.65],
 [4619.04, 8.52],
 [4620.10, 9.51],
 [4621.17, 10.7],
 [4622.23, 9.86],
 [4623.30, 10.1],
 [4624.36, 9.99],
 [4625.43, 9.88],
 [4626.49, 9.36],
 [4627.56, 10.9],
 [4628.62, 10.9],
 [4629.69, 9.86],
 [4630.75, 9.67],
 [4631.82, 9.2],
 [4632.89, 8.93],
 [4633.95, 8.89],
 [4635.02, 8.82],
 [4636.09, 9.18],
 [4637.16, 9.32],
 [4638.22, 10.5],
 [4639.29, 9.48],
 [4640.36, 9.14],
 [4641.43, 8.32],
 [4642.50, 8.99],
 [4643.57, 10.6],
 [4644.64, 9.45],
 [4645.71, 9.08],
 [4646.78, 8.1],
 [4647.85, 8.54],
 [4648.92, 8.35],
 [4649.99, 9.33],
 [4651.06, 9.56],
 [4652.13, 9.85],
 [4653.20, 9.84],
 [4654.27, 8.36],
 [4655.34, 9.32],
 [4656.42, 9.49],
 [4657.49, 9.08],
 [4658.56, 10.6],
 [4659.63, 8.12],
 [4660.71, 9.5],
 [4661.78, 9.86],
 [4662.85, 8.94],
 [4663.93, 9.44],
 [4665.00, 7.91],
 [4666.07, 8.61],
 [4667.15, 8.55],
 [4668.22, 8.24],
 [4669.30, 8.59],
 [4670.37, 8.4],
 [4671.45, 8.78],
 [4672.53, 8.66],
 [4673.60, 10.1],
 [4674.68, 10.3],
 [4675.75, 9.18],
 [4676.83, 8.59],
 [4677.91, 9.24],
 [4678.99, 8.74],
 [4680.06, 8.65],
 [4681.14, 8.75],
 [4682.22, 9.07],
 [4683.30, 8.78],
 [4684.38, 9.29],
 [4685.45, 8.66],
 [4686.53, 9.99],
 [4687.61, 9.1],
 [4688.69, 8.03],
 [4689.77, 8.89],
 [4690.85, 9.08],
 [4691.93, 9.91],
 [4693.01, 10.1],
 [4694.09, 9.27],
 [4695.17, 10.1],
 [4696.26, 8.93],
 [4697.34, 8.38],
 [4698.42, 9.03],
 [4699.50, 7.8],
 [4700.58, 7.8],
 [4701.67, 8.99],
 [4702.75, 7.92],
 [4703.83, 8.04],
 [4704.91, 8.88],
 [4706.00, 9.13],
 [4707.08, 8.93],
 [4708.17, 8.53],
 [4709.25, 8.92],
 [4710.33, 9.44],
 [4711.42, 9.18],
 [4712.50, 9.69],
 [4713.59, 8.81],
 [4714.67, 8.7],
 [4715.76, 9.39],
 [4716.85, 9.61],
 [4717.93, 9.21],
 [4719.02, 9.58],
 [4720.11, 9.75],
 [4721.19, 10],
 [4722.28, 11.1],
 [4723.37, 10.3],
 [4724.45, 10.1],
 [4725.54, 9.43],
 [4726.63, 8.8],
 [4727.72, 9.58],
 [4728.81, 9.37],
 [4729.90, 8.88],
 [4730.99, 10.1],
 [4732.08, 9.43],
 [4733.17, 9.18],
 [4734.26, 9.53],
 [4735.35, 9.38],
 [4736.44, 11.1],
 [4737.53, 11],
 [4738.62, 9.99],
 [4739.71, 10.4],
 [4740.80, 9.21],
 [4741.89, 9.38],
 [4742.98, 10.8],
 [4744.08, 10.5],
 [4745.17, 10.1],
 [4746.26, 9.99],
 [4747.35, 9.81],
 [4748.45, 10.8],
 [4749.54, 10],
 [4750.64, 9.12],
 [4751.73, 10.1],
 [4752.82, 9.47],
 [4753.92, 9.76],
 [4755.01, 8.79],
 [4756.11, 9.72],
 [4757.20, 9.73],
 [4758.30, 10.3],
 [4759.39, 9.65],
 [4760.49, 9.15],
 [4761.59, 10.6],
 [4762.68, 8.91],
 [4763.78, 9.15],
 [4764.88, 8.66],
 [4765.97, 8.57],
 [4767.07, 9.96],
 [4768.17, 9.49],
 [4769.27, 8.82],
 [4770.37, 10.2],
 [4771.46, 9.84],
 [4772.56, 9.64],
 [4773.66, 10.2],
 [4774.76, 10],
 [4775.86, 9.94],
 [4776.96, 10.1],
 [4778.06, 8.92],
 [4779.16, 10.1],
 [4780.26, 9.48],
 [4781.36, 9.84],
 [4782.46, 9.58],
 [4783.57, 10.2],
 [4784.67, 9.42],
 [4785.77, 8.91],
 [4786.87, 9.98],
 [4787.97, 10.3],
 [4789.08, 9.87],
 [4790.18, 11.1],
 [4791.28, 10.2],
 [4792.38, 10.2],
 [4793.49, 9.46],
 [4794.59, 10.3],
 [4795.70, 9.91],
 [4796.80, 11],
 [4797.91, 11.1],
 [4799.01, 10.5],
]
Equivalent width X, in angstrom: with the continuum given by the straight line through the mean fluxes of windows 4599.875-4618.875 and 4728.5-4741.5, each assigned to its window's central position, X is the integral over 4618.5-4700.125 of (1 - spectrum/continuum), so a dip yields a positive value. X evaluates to 3.01 angstrom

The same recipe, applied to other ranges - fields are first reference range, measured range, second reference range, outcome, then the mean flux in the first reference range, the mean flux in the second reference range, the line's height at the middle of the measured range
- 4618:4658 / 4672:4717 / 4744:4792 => 2.6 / 9.43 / 9.75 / 9.57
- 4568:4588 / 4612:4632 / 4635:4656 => -1.3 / 9.45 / 9.21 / 9.3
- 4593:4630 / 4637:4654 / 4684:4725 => 0.2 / 9.5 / 9.17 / 9.38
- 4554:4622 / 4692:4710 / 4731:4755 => 1.7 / 9.26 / 9.93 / 9.75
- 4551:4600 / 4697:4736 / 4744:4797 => 1.6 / 9.1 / 9.78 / 9.59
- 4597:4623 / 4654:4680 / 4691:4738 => 0.9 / 9.34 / 9.33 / 9.33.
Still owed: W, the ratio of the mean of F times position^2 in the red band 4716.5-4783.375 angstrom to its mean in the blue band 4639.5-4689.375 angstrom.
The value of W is 1.1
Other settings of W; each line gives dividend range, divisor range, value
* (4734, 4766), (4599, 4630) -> 1.08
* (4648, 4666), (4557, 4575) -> 1.04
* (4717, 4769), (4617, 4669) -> 1.09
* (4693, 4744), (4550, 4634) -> 1.07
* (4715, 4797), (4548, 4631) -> 1.13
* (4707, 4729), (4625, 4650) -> 1.05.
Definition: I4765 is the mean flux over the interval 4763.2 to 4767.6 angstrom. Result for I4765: 9.08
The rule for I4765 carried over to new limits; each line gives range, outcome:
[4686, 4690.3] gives 9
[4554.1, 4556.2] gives 8.31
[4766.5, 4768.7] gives 9.7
